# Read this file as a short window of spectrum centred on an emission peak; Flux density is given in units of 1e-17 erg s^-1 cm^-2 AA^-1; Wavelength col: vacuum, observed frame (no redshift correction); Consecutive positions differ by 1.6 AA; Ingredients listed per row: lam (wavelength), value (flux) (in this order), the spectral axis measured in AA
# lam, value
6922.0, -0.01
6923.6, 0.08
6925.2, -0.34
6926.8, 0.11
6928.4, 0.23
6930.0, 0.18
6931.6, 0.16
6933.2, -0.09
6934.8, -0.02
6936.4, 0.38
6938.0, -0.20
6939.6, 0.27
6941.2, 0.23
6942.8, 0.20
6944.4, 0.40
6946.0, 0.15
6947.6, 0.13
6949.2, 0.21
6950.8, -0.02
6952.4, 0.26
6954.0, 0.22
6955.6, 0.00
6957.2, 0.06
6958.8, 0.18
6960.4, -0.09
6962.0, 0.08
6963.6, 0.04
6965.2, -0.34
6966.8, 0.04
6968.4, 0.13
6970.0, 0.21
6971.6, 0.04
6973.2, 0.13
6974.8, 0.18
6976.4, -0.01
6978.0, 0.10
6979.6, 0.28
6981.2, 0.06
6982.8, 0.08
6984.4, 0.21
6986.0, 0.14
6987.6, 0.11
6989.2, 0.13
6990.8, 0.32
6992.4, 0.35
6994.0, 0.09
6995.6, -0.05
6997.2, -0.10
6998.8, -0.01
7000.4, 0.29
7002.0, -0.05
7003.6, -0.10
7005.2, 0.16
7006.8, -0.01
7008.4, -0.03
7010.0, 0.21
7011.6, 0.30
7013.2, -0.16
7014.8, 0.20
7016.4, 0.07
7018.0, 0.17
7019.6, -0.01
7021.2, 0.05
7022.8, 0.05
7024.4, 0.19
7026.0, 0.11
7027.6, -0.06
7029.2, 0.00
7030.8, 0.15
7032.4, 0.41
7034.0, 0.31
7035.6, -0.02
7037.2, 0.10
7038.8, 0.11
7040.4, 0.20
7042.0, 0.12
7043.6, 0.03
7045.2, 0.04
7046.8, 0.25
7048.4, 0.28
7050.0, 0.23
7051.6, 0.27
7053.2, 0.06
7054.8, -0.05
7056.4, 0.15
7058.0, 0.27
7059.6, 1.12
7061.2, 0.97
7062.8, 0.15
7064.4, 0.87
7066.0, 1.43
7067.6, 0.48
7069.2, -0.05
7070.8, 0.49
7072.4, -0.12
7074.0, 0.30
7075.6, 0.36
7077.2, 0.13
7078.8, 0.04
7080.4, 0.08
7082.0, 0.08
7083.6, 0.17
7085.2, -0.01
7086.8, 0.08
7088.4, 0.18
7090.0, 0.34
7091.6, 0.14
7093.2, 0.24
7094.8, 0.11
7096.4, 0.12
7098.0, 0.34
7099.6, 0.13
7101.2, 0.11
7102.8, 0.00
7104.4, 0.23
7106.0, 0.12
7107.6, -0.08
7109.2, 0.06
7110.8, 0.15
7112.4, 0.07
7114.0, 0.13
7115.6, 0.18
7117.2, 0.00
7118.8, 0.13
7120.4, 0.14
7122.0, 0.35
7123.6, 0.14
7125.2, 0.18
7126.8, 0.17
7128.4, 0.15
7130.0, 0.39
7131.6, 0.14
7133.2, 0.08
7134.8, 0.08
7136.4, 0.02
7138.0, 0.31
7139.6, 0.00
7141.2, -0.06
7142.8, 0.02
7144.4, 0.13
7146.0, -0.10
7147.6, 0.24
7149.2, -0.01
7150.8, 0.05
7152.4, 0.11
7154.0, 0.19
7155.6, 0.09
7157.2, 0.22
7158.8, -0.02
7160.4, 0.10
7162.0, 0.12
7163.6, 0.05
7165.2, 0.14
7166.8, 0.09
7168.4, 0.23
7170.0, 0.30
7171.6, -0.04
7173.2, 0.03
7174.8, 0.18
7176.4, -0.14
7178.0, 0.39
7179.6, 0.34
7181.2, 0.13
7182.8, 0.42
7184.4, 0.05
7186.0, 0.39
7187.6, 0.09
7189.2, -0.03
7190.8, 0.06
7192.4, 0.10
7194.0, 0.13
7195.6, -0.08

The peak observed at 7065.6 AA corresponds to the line [O II] 3727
